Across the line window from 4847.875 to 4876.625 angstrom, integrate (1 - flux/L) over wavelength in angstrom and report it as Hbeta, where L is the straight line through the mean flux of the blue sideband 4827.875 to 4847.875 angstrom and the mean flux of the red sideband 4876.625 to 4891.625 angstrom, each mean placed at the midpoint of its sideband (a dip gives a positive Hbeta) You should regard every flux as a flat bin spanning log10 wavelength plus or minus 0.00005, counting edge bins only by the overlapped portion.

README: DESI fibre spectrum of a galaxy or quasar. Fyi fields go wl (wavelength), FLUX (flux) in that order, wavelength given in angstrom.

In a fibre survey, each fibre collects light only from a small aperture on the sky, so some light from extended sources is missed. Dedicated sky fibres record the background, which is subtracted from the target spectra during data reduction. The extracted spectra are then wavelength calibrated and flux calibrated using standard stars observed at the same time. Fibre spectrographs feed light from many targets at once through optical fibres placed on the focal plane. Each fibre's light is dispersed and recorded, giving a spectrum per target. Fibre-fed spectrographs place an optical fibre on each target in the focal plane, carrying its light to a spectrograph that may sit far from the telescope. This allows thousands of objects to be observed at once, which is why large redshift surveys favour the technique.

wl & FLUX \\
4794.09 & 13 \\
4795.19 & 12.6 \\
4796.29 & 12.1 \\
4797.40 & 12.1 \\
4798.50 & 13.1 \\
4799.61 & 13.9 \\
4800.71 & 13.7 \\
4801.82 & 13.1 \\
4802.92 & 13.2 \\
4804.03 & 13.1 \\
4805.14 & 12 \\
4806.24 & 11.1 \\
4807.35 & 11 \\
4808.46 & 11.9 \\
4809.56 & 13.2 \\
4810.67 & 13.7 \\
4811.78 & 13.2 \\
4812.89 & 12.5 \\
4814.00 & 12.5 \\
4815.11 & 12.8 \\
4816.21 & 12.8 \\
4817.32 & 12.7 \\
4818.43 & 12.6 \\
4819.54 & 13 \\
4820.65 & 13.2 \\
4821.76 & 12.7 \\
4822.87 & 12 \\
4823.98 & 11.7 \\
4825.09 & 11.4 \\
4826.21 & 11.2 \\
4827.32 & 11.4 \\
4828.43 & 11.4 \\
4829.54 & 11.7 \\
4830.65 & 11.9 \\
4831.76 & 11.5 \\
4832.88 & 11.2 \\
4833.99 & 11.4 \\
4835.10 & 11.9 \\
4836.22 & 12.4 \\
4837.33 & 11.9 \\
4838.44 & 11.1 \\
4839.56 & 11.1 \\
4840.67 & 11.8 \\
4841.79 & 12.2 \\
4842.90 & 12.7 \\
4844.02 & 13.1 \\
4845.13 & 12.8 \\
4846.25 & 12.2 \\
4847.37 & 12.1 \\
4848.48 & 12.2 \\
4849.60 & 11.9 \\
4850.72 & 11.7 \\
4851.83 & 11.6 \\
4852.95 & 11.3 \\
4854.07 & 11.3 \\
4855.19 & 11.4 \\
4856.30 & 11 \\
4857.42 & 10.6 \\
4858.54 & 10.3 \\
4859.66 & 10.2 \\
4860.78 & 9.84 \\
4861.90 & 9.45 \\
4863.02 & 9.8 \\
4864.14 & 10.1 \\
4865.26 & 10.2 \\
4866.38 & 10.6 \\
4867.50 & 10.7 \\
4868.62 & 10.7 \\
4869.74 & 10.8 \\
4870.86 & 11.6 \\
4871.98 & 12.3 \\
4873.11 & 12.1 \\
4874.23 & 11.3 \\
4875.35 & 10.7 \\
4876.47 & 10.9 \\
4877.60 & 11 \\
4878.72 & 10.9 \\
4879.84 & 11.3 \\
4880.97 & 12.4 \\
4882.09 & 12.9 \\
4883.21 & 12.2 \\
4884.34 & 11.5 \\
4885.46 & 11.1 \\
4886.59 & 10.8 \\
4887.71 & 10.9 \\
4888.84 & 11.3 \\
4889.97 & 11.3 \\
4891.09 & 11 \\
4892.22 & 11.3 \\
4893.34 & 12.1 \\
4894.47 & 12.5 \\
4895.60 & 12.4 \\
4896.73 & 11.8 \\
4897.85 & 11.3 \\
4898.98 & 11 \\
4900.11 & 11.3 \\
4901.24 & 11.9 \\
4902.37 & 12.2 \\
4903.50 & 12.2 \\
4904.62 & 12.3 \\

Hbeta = 1.7 angstrom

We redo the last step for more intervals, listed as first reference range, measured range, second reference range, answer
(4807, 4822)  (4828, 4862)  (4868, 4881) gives 1.3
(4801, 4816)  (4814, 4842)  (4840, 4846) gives 1.2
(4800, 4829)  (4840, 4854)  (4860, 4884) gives -0.5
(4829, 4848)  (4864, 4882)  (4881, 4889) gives 0.8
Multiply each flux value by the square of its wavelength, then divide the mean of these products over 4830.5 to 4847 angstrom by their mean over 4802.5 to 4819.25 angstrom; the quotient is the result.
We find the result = 0.96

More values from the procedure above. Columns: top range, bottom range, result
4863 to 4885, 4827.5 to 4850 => 0.96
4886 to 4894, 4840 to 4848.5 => 0.93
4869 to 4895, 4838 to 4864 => 1.02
